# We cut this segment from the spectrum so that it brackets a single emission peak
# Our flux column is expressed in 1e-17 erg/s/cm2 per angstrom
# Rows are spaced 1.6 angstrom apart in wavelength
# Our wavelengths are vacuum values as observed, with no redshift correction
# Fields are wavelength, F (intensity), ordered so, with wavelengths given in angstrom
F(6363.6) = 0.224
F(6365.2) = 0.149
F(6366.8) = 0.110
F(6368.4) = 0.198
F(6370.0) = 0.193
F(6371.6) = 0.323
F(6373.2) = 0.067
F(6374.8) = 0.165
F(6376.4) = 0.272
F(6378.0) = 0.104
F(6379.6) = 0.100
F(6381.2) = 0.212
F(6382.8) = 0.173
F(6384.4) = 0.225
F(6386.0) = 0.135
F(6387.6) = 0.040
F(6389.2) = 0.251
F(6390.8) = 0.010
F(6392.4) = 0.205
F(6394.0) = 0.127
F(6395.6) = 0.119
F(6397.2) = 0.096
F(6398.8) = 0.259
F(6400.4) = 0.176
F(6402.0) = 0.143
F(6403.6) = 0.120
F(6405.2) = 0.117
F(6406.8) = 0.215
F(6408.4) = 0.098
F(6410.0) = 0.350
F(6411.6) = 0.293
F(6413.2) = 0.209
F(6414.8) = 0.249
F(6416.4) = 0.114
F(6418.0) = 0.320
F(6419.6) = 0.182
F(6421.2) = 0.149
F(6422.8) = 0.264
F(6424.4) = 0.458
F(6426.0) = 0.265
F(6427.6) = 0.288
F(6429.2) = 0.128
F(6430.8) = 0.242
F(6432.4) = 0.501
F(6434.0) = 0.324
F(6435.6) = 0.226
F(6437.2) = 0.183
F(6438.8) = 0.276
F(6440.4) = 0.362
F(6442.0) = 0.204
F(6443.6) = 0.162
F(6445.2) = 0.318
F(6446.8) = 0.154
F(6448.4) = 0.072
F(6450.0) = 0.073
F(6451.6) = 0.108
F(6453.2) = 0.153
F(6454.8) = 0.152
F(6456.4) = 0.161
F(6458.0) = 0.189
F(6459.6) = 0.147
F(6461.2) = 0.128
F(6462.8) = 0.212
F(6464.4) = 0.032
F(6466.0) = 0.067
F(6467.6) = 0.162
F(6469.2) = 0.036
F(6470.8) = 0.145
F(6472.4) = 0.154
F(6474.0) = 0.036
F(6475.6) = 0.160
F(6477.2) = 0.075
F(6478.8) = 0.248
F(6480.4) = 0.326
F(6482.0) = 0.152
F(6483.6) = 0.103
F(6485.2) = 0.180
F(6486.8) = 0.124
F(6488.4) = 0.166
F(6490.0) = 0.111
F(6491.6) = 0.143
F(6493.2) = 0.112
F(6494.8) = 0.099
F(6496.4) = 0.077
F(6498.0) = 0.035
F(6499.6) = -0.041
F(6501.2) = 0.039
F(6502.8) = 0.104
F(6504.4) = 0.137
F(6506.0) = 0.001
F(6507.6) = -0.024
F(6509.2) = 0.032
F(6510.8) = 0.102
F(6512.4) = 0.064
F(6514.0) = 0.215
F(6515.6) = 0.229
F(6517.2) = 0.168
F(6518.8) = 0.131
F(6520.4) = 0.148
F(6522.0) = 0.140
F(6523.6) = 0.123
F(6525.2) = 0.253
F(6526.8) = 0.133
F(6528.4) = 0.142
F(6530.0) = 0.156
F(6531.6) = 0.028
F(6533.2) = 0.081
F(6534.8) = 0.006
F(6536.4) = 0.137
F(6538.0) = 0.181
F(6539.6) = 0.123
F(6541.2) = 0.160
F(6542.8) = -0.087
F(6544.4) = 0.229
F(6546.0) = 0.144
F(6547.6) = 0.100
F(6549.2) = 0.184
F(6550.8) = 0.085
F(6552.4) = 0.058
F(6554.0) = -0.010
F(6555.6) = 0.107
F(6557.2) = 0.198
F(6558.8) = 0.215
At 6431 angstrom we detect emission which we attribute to C III] 1909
